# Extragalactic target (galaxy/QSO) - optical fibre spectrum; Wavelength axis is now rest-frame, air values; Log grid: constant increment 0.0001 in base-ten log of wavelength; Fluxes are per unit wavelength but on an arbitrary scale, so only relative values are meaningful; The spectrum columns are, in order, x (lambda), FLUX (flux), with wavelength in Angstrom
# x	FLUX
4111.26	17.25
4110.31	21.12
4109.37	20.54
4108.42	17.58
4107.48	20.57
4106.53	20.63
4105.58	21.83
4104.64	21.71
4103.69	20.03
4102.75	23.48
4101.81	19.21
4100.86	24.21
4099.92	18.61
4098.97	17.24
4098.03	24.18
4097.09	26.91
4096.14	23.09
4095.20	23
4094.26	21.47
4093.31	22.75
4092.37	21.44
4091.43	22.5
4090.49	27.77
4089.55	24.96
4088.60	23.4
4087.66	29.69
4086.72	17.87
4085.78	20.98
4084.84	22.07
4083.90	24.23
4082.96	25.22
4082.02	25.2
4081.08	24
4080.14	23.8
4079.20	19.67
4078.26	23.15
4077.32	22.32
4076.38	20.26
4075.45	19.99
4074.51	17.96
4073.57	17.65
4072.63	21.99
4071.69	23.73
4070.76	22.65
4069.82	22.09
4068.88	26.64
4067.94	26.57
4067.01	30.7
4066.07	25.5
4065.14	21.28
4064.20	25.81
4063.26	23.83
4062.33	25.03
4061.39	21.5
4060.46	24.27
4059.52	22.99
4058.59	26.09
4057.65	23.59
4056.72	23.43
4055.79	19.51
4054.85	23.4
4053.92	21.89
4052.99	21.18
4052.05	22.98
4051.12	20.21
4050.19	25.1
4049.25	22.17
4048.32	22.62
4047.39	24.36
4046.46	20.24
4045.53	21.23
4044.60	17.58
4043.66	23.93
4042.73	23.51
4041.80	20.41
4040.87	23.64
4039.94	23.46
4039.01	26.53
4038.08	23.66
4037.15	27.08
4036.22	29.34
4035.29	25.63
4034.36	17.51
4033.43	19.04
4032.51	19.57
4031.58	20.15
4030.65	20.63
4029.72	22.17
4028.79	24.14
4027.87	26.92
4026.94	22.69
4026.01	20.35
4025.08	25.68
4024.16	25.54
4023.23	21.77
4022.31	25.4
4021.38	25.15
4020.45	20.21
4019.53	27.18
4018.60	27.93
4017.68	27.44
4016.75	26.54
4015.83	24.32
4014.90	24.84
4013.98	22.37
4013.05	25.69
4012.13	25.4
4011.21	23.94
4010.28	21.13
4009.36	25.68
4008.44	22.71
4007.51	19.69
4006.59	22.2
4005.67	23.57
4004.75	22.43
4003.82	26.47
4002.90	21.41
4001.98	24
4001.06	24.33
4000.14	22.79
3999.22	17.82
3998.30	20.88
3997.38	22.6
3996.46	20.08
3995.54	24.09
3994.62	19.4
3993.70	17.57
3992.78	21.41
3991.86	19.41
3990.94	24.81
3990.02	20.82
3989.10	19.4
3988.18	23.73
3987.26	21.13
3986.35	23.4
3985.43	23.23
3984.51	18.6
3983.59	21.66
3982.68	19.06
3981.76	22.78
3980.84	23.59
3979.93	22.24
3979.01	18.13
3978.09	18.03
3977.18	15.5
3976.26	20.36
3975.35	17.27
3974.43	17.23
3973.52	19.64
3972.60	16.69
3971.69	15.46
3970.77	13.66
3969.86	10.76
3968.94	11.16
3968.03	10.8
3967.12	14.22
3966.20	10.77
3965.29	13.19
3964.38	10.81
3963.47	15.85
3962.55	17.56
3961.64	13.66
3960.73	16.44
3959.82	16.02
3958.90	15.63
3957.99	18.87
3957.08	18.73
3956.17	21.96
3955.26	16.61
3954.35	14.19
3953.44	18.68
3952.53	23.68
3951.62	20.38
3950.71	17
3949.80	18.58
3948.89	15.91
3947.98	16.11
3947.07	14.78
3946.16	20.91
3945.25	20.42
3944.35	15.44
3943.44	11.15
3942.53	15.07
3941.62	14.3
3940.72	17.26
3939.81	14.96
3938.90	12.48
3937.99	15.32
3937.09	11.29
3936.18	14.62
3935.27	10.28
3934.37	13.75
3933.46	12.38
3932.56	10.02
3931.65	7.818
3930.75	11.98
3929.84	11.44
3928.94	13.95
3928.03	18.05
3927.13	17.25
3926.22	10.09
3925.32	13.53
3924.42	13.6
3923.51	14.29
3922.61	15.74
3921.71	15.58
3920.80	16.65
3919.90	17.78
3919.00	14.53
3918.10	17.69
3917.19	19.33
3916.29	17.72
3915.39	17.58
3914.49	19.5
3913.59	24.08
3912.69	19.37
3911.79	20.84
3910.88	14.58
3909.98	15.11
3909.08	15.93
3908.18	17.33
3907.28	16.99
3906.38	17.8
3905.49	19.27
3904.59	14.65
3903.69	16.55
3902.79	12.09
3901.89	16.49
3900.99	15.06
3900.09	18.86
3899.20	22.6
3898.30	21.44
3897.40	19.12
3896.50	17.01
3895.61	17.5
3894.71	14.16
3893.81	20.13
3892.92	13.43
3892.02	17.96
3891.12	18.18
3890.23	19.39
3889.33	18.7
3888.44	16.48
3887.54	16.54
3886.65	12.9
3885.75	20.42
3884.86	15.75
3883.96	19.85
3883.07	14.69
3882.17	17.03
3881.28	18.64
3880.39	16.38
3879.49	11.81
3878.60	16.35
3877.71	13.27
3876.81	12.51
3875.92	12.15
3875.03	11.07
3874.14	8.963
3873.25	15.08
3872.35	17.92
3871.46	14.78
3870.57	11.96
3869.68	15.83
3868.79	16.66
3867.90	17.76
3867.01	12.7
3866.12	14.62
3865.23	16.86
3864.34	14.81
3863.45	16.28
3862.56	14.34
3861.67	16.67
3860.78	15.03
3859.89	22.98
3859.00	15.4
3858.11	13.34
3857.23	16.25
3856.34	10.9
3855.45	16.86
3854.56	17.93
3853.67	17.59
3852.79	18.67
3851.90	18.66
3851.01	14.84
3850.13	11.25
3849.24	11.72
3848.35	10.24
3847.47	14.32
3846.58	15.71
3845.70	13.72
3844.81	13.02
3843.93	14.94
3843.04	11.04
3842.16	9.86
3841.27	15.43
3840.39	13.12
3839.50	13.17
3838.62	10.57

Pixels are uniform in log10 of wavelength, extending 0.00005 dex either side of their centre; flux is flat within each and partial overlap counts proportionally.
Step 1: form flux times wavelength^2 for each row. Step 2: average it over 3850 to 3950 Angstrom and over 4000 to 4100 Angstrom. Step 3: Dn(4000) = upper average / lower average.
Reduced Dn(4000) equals 1.58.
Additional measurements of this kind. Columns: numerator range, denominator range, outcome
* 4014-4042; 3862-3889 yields 1.70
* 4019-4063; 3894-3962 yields 1.50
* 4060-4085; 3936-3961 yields 1.48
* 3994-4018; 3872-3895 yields 1.56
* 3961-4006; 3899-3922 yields 1.14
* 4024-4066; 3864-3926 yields 1.51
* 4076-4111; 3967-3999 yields 1.23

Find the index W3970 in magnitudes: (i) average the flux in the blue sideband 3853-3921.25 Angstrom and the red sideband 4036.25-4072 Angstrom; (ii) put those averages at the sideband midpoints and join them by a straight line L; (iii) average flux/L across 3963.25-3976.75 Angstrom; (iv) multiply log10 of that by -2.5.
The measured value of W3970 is 0.35 mag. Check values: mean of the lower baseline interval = 16.5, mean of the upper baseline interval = 23.5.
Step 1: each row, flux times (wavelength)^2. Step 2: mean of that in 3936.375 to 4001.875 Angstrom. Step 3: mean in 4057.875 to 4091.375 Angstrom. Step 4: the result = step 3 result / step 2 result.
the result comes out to 1.38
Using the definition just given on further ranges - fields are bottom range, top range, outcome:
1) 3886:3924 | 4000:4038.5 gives 1.45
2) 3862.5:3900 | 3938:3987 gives 1.10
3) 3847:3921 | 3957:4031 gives 1.34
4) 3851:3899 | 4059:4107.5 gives 1.58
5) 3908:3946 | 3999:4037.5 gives 1.62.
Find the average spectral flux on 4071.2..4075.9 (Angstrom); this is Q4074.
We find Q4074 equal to 20.3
